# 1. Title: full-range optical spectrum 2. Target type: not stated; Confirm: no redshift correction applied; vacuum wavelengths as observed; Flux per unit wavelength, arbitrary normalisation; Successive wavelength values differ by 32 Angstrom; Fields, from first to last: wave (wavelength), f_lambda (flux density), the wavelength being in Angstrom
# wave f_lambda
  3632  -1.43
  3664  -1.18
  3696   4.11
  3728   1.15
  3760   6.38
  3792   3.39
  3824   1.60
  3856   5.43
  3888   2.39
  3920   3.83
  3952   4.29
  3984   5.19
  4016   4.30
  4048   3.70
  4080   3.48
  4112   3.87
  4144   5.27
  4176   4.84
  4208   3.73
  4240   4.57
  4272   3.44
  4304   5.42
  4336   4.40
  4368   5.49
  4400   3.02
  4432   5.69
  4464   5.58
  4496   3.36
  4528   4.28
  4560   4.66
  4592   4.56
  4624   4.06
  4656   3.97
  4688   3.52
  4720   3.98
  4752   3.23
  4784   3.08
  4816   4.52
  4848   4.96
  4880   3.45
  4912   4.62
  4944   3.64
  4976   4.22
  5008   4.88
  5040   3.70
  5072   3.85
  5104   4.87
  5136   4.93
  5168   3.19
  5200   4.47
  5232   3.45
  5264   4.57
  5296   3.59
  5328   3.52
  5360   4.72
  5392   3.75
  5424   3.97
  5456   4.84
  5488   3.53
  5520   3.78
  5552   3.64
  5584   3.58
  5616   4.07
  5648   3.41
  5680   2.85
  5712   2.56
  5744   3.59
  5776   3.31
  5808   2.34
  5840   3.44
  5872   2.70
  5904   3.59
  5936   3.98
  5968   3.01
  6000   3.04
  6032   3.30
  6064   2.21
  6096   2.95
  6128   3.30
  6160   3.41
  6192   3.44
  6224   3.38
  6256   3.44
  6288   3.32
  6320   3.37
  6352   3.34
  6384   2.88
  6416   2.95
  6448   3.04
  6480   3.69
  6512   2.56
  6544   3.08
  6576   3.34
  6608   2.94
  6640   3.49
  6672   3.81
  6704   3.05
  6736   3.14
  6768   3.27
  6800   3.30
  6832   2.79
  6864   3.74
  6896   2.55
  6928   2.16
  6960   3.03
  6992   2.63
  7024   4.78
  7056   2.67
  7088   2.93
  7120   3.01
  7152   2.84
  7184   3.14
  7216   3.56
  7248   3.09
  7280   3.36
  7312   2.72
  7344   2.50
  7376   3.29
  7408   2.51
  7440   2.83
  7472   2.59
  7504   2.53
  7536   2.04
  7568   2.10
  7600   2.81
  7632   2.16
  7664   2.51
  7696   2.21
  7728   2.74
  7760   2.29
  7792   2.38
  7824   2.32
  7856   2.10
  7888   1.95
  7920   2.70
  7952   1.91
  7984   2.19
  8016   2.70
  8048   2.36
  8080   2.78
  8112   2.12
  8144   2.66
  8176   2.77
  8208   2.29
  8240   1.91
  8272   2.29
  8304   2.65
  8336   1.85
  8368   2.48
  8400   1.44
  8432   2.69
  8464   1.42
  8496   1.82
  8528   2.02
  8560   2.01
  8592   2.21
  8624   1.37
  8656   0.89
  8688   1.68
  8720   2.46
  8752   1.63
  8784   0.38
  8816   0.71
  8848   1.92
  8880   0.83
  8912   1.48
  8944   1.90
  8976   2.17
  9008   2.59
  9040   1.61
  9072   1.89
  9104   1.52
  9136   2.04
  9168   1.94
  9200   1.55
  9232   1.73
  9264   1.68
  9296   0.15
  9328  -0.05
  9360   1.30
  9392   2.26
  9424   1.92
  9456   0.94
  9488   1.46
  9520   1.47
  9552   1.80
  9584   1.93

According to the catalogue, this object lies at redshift 0.072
